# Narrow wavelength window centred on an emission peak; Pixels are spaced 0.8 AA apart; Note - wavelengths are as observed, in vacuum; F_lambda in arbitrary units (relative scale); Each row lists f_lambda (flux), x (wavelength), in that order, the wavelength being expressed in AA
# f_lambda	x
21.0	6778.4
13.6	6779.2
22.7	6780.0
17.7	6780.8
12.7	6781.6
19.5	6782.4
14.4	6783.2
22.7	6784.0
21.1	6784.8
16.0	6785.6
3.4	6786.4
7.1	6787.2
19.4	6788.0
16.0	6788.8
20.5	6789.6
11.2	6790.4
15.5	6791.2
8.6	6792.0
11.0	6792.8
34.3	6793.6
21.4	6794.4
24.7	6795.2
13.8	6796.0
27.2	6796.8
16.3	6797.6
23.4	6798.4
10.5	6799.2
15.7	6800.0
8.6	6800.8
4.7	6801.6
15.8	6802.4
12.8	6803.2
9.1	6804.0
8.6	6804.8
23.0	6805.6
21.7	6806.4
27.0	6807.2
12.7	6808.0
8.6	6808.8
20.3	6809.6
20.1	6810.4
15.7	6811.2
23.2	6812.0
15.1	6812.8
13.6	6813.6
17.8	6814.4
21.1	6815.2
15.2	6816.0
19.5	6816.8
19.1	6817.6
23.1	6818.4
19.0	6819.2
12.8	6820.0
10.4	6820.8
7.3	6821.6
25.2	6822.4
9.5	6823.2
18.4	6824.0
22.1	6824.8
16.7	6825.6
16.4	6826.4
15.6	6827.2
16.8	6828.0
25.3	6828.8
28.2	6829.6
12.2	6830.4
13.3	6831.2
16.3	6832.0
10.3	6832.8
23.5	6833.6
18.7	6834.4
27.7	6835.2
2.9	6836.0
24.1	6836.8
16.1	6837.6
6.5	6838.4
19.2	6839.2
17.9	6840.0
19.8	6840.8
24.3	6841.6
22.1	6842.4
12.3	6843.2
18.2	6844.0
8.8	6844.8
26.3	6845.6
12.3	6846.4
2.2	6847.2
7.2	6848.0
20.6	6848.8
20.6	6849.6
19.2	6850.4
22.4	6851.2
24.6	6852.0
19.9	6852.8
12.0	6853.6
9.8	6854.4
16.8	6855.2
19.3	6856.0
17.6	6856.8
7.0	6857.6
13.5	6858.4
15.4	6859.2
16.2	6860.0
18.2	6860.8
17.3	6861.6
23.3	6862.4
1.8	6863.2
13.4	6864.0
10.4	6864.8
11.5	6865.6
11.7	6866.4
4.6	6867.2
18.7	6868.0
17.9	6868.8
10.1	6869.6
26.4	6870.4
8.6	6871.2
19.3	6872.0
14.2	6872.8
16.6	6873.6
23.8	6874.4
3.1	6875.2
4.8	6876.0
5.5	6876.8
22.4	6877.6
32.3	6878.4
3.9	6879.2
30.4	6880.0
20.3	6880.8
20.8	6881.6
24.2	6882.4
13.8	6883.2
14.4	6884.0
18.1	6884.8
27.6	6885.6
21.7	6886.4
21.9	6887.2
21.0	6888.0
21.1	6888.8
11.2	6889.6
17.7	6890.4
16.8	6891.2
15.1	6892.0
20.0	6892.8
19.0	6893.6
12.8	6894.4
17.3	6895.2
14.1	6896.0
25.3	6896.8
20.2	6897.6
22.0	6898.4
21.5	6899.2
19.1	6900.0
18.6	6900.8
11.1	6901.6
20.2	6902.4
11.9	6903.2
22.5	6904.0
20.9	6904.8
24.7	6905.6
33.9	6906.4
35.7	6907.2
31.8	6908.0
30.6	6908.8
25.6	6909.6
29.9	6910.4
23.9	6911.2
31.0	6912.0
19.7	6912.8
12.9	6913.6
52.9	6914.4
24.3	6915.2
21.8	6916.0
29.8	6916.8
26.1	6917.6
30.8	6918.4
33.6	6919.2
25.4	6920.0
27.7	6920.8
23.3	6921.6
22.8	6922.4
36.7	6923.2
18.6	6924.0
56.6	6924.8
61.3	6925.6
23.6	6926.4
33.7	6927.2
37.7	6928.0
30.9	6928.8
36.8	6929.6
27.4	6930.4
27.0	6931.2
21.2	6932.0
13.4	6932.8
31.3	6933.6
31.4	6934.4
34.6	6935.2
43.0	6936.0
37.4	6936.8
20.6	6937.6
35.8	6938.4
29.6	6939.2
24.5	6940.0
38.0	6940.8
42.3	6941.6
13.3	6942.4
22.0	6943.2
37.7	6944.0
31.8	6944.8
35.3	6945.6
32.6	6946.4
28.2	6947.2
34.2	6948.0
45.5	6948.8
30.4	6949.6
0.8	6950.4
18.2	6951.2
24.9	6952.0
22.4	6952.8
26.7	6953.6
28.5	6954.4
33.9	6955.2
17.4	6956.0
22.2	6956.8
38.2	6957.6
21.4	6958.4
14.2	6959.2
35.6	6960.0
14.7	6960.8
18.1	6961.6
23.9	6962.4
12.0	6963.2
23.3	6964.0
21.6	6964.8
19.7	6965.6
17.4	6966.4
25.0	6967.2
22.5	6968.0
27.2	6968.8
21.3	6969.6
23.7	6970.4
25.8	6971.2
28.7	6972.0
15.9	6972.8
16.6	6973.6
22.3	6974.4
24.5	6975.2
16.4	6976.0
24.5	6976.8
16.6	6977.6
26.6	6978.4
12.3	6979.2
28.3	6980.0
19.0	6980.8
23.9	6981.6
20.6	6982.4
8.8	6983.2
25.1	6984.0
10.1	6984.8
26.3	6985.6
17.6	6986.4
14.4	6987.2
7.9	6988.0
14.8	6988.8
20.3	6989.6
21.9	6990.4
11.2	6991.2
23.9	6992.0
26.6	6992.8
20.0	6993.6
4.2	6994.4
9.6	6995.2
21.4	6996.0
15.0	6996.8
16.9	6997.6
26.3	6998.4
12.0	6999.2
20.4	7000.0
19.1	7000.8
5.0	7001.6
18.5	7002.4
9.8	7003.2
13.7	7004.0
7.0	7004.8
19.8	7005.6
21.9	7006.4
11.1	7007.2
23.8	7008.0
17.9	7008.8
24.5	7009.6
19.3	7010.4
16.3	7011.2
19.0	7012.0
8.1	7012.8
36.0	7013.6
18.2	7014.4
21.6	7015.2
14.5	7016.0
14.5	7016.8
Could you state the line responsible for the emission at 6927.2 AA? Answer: Mg II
